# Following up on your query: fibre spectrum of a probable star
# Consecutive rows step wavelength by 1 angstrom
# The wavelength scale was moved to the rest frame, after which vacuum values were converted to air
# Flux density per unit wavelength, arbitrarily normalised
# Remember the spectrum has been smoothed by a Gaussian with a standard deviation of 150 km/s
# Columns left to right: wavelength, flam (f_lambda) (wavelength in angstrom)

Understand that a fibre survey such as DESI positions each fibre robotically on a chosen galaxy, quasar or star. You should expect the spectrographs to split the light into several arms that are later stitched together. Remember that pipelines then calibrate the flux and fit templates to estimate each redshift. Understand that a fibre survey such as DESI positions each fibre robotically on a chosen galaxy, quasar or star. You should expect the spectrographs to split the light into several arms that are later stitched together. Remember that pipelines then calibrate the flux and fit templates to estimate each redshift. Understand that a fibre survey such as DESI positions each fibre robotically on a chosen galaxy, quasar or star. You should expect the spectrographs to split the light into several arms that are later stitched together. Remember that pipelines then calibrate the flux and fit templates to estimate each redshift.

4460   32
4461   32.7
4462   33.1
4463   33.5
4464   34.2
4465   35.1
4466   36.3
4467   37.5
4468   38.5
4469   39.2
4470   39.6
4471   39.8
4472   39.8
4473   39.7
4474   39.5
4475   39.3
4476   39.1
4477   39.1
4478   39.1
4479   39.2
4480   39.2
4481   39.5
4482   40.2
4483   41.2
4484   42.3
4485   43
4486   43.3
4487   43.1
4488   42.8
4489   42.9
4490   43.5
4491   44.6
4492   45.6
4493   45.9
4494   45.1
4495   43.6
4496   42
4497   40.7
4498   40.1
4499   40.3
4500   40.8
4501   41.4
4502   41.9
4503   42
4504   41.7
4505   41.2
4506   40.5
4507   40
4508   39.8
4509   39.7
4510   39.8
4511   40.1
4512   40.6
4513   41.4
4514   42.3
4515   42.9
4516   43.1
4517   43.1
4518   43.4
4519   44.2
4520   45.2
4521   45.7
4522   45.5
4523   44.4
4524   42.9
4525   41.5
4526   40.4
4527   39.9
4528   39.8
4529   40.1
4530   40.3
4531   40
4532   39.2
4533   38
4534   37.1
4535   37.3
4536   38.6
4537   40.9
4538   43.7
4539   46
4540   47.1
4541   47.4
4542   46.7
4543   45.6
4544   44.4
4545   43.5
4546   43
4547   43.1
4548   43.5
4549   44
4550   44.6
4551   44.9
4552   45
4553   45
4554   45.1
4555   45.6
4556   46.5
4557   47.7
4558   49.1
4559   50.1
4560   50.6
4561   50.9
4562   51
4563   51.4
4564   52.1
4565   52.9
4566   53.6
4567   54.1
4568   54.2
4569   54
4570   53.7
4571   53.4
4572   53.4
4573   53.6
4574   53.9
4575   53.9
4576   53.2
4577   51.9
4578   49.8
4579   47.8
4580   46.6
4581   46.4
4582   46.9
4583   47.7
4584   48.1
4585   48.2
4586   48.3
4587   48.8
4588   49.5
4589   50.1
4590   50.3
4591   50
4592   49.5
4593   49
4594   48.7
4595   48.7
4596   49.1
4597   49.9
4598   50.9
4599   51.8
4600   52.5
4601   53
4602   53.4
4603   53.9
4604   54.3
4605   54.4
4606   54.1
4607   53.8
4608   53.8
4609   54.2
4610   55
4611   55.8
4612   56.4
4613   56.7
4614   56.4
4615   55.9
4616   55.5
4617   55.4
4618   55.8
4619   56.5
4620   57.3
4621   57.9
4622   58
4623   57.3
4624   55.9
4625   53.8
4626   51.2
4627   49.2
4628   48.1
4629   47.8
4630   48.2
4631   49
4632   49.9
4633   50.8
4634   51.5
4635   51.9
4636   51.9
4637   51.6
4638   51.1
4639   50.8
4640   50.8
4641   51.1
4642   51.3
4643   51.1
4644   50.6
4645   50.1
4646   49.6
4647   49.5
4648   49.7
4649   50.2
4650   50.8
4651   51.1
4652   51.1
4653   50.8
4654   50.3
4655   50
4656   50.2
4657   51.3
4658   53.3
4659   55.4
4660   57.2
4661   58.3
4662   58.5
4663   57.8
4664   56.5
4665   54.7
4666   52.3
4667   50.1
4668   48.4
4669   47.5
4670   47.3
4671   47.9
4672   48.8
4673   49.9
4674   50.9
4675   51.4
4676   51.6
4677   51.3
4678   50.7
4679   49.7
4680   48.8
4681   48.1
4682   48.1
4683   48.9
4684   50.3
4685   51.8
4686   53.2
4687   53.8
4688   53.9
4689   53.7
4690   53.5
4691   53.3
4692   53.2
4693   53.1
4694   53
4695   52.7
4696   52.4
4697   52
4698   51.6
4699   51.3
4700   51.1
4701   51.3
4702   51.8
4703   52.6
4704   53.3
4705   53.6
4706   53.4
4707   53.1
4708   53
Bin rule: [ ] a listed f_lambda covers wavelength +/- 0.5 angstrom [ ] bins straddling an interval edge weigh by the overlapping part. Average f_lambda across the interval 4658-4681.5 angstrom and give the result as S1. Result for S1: 51.9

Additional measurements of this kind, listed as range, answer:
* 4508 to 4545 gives 42.2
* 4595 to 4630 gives 53.8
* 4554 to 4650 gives 51.7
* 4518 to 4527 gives 43.5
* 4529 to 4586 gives 47.2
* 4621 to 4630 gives 52.7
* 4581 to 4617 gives 51.8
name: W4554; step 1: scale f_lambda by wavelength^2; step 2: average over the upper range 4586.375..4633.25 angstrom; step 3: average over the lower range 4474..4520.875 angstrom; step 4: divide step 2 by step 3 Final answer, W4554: 1.33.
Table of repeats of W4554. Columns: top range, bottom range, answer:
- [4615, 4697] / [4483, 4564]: 1.27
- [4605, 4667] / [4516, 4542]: 1.32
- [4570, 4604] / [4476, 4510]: 1.26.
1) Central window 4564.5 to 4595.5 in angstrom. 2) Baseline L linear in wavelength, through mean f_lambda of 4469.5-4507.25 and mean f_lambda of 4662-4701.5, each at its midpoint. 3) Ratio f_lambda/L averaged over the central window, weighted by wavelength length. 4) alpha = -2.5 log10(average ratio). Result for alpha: -0.101 mag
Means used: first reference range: 41.4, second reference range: 51.5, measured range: 50.7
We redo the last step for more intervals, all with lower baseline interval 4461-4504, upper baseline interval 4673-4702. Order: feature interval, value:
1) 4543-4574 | -0.10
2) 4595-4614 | -0.14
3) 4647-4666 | -0.07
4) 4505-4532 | 0.01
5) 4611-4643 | -0.10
